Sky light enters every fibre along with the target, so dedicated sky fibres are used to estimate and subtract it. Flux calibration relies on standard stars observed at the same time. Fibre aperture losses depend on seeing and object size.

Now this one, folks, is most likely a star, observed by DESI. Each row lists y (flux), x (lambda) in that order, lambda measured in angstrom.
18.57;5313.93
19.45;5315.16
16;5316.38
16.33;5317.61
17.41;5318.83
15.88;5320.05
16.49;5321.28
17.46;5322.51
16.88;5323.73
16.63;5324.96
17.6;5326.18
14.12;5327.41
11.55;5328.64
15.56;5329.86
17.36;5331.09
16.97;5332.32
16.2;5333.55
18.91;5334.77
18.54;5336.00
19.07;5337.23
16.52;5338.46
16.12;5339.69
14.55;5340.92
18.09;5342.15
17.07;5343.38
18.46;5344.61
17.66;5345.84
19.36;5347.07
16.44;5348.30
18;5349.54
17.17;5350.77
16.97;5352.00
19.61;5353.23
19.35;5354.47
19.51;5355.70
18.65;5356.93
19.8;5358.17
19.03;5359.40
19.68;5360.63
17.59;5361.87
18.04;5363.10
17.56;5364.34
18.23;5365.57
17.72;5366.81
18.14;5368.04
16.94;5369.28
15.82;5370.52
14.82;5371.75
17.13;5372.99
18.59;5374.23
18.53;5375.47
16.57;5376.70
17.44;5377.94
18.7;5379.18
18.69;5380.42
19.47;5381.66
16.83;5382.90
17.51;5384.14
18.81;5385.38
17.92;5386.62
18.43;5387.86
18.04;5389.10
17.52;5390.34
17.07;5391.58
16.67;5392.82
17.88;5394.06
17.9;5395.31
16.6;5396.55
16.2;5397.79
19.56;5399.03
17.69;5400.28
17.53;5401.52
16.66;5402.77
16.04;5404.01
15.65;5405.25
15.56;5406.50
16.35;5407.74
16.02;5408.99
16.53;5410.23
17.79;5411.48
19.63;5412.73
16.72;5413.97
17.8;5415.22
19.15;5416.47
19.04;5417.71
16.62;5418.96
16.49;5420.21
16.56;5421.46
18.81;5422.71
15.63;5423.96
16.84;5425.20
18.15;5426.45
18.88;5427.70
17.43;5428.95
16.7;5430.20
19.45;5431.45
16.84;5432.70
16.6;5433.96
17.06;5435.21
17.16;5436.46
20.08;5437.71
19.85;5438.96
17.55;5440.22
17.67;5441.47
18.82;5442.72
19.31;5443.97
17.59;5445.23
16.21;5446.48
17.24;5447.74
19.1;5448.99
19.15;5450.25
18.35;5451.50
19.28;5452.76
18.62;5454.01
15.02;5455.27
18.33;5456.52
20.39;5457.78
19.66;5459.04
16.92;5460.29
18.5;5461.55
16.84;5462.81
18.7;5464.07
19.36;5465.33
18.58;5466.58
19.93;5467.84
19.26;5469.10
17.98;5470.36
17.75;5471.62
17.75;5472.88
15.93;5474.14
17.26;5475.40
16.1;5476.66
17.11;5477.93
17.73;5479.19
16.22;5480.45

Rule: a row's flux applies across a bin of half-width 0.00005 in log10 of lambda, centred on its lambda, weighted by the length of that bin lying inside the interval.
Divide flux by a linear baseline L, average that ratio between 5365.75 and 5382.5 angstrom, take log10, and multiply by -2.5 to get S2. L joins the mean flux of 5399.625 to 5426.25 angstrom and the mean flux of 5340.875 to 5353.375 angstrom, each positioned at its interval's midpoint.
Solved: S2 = -0.01 mag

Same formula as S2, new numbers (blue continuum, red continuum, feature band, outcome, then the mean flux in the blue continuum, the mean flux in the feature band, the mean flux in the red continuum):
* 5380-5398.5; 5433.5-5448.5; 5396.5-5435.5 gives 0.03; 17.7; 17.3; 18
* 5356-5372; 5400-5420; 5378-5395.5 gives -0.02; 18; 17.9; 17.2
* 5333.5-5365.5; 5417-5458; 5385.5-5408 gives 0.04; 18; 17.2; 17.9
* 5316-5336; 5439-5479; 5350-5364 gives -0.11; 16.4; 18.6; 18.1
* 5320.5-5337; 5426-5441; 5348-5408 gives -0.03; 16.5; 17.7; 18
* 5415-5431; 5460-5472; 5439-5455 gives -0.01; 17.6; 18.2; 18.4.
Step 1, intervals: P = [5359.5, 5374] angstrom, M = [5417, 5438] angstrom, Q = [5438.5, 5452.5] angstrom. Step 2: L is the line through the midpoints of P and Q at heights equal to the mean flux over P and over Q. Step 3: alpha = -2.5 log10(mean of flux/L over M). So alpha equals 0.03 mag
